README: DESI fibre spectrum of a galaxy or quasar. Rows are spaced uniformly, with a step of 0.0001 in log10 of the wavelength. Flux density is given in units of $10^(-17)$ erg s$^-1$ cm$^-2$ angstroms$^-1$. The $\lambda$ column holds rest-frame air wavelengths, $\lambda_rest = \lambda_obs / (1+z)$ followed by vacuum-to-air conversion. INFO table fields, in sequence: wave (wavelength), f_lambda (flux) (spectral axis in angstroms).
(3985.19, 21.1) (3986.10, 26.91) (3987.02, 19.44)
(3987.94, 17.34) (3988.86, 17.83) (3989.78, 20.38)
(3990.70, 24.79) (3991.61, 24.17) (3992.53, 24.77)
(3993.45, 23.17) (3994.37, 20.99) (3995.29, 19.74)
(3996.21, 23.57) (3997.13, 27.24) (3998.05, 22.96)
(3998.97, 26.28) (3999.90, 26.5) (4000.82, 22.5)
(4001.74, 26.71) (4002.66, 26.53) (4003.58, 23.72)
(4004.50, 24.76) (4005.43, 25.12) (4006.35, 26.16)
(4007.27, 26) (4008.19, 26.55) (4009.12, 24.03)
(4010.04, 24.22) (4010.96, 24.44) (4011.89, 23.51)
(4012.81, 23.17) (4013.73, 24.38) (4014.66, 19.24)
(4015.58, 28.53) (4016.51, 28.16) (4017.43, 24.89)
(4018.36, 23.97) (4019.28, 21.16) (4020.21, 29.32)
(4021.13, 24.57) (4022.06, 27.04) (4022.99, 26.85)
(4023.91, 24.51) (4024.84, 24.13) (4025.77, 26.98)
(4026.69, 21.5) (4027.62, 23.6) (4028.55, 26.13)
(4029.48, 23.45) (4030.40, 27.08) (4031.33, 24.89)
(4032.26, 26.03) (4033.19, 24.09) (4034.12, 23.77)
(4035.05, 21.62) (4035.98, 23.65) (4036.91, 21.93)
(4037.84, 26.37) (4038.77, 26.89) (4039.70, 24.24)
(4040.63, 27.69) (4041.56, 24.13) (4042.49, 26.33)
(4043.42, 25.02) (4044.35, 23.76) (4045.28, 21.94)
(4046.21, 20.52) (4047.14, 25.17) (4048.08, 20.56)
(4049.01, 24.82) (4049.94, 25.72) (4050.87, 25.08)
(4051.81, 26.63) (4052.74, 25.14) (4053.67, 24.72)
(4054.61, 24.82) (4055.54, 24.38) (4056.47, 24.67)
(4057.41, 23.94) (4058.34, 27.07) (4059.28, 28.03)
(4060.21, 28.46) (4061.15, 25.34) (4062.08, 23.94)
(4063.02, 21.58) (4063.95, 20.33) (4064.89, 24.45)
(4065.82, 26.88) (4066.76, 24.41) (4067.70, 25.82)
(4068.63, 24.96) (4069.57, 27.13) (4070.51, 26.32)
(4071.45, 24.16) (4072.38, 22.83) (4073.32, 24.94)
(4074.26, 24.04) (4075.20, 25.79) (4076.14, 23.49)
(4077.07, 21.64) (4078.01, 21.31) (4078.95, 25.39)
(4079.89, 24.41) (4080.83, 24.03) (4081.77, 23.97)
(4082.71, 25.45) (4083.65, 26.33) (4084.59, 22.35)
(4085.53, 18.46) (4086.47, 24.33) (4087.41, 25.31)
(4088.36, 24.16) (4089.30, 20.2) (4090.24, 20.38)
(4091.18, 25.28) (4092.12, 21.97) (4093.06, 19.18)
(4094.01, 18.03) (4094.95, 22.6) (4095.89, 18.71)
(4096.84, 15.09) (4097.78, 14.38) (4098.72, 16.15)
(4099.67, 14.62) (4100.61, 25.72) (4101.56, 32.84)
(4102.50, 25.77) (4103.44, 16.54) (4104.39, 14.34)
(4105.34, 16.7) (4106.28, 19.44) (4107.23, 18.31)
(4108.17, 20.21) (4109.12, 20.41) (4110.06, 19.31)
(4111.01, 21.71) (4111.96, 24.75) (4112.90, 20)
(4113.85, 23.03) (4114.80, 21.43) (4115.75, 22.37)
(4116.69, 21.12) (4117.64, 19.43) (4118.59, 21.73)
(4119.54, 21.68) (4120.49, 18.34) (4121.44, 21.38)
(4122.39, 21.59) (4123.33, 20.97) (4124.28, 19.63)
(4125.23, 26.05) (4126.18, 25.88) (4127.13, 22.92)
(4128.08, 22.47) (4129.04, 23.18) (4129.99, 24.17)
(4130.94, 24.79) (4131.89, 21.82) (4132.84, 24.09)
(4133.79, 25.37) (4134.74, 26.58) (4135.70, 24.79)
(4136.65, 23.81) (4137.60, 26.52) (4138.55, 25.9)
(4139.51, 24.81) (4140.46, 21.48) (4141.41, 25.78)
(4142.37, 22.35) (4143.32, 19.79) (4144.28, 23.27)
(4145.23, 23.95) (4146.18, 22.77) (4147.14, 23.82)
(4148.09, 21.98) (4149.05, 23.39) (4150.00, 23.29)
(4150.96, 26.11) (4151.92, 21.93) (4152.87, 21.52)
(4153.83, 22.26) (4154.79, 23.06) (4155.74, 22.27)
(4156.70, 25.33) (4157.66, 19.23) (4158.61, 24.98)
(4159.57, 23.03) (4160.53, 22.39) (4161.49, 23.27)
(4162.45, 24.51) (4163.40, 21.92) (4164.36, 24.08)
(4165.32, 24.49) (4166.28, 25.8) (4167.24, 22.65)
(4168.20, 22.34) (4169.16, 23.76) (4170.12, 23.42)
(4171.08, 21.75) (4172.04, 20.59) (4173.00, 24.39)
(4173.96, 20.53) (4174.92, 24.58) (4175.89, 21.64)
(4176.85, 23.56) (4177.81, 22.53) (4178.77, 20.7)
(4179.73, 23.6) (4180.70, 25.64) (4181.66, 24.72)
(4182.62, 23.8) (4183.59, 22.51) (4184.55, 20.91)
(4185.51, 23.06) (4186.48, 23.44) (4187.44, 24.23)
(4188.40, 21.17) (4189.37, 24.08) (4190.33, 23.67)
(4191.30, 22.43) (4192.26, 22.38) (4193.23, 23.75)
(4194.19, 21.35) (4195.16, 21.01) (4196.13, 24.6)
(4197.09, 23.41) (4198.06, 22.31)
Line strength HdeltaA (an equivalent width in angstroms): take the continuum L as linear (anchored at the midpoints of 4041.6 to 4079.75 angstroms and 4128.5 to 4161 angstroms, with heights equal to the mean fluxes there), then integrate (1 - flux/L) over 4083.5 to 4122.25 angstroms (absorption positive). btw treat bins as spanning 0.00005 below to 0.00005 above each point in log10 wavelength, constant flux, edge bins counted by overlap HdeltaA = 5.2 angstroms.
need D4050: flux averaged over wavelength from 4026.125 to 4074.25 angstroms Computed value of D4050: 24.6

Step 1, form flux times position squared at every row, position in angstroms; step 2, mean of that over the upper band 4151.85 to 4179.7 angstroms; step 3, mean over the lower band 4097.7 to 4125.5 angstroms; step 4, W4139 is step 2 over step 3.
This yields 1.13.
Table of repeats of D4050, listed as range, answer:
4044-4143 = 22.9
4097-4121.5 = 20.4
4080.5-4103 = 21.9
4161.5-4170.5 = 23.7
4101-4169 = 22.7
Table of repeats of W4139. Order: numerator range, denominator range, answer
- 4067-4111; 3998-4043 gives 0.91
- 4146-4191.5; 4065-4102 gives 1.05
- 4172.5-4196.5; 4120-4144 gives 1.01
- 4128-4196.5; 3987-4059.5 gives 1.02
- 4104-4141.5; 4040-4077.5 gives 0.93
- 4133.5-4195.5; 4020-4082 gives 0.99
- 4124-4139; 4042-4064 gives 1.03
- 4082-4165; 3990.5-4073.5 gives 0.94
